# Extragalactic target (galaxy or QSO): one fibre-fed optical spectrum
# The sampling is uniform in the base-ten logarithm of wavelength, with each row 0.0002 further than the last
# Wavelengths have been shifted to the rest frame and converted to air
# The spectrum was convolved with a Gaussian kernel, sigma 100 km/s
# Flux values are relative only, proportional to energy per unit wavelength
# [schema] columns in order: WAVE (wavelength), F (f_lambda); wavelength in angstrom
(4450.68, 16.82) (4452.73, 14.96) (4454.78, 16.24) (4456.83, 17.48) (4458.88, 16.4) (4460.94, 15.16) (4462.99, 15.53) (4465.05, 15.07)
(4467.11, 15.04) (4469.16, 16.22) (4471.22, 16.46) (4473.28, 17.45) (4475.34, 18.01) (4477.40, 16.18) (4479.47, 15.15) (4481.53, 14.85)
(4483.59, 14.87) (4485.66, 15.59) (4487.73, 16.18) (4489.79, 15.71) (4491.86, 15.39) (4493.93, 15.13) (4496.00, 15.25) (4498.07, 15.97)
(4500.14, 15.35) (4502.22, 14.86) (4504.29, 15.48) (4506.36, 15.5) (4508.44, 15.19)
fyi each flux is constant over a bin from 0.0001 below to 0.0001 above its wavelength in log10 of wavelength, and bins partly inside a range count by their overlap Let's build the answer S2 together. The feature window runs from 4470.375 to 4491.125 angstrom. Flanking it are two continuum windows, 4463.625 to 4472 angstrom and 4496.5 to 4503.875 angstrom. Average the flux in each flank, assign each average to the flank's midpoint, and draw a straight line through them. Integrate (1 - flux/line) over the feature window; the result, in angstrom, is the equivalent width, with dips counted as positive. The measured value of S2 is -0.6 angstrom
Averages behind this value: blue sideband 15.7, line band 16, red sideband 15.4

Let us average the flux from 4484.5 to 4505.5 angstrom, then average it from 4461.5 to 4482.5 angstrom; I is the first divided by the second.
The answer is 0.97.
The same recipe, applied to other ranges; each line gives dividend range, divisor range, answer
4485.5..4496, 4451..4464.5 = 0.97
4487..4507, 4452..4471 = 0.98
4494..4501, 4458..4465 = 0.99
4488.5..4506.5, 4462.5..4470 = 1.00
